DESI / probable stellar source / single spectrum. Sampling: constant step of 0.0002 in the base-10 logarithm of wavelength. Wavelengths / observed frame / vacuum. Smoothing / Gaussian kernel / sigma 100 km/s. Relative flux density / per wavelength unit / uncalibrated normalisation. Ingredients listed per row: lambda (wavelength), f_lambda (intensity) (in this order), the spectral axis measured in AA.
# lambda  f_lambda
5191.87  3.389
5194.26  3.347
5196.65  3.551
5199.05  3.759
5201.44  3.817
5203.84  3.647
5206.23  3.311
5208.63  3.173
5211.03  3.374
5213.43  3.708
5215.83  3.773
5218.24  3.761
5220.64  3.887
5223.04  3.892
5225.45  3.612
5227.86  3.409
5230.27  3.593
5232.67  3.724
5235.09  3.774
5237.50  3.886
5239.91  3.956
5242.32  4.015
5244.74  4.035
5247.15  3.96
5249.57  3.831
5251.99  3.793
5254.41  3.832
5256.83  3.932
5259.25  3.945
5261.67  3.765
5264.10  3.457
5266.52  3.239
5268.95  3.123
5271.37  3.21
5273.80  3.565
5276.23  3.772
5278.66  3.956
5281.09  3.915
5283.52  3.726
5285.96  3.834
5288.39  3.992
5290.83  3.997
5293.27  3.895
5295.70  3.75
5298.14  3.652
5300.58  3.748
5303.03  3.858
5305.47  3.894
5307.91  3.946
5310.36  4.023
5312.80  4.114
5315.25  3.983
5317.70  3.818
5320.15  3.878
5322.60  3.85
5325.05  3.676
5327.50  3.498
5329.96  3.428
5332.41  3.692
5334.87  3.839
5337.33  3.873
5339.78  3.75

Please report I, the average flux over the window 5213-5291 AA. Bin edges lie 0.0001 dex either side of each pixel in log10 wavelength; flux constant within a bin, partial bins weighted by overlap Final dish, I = 3.75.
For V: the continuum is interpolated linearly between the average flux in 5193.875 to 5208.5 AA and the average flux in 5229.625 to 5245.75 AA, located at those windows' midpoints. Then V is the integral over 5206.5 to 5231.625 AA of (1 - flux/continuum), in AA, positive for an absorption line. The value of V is 0.7 AA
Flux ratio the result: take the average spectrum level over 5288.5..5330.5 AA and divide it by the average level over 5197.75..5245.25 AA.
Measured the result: 1.04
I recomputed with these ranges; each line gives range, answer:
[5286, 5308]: 3.85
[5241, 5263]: 3.9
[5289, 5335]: 3.82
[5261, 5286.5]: 3.59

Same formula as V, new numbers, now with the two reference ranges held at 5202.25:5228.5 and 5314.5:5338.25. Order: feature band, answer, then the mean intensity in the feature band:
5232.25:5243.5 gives -0.8 AA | 3.88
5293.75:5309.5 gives -0.4 AA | 3.82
